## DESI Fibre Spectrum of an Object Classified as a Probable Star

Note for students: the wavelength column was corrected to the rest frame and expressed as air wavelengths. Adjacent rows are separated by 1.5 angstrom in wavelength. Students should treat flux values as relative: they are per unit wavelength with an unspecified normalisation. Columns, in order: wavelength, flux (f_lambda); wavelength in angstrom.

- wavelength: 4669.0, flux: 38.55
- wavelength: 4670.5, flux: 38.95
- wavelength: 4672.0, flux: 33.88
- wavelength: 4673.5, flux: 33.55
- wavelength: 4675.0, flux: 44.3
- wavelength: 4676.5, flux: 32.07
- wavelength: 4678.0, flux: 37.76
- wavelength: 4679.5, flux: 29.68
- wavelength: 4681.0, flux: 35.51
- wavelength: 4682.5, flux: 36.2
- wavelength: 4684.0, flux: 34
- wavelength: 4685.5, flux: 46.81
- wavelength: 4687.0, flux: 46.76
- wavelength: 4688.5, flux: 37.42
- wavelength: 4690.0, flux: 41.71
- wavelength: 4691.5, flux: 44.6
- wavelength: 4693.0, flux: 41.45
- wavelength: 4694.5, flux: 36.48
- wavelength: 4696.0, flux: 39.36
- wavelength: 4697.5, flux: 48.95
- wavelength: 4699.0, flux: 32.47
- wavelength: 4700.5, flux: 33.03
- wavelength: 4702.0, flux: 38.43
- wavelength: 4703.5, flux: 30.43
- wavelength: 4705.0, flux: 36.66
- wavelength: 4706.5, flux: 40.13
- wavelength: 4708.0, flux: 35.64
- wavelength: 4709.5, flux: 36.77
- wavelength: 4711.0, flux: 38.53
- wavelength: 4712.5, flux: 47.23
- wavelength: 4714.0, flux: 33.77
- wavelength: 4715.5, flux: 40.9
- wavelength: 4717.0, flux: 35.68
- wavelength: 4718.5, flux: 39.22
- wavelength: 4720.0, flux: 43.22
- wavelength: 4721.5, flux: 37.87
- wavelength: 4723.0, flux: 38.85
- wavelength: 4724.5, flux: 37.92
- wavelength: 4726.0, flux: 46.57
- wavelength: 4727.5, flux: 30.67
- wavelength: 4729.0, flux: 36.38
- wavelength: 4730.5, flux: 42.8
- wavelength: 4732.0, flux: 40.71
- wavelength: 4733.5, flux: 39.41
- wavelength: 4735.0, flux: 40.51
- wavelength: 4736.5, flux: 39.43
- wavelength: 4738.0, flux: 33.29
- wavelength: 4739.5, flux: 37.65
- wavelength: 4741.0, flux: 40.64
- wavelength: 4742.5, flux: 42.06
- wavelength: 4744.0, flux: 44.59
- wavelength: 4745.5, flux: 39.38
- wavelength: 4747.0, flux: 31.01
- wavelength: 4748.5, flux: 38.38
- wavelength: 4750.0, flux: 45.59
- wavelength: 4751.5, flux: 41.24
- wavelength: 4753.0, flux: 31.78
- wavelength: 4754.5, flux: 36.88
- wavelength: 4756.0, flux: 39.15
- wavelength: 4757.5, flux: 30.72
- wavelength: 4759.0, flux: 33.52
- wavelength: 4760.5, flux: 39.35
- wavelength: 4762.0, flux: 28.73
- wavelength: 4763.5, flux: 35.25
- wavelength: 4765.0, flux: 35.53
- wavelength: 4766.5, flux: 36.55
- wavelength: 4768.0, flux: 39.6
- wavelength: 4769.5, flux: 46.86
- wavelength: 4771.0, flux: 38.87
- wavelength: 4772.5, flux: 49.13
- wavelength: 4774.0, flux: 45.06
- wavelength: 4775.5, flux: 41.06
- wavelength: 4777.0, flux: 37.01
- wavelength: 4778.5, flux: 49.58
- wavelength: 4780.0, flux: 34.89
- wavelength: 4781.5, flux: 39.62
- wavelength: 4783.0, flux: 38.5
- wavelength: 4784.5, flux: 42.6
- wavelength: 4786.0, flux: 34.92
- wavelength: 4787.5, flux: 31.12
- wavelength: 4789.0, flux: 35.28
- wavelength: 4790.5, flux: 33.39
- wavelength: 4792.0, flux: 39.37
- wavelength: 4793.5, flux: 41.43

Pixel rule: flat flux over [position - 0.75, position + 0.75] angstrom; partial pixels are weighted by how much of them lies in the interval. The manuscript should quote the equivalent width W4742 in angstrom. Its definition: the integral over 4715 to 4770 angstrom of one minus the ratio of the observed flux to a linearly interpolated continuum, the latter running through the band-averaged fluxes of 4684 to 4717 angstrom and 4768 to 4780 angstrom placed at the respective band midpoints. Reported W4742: 4.1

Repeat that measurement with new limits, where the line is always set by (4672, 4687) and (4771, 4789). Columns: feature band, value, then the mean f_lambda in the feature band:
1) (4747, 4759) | 0.7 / 37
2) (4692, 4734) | -0.6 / 38.6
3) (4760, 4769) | 0.8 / 36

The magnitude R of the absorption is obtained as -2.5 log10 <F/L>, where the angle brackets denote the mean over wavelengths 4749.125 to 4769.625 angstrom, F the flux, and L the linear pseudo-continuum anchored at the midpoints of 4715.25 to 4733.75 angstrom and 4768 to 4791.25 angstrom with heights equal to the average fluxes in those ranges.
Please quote 0.08 mag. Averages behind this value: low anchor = 39.2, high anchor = 39.9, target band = 36.9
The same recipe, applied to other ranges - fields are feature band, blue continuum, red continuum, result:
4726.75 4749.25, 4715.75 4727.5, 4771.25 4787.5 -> 0.04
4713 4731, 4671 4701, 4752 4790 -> -0.01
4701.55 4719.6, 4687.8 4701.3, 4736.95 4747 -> 0.04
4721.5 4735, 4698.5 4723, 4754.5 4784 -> -0.03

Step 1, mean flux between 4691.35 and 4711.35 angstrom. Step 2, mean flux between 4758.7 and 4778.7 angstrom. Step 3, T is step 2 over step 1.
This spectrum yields 1.0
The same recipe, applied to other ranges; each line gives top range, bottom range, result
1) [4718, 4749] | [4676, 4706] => 1.03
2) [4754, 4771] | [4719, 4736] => 0.93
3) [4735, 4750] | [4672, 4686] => 1.07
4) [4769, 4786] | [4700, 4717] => 1.12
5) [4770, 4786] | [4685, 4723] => 1.05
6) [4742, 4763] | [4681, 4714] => 0.95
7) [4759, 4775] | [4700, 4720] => 1.04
